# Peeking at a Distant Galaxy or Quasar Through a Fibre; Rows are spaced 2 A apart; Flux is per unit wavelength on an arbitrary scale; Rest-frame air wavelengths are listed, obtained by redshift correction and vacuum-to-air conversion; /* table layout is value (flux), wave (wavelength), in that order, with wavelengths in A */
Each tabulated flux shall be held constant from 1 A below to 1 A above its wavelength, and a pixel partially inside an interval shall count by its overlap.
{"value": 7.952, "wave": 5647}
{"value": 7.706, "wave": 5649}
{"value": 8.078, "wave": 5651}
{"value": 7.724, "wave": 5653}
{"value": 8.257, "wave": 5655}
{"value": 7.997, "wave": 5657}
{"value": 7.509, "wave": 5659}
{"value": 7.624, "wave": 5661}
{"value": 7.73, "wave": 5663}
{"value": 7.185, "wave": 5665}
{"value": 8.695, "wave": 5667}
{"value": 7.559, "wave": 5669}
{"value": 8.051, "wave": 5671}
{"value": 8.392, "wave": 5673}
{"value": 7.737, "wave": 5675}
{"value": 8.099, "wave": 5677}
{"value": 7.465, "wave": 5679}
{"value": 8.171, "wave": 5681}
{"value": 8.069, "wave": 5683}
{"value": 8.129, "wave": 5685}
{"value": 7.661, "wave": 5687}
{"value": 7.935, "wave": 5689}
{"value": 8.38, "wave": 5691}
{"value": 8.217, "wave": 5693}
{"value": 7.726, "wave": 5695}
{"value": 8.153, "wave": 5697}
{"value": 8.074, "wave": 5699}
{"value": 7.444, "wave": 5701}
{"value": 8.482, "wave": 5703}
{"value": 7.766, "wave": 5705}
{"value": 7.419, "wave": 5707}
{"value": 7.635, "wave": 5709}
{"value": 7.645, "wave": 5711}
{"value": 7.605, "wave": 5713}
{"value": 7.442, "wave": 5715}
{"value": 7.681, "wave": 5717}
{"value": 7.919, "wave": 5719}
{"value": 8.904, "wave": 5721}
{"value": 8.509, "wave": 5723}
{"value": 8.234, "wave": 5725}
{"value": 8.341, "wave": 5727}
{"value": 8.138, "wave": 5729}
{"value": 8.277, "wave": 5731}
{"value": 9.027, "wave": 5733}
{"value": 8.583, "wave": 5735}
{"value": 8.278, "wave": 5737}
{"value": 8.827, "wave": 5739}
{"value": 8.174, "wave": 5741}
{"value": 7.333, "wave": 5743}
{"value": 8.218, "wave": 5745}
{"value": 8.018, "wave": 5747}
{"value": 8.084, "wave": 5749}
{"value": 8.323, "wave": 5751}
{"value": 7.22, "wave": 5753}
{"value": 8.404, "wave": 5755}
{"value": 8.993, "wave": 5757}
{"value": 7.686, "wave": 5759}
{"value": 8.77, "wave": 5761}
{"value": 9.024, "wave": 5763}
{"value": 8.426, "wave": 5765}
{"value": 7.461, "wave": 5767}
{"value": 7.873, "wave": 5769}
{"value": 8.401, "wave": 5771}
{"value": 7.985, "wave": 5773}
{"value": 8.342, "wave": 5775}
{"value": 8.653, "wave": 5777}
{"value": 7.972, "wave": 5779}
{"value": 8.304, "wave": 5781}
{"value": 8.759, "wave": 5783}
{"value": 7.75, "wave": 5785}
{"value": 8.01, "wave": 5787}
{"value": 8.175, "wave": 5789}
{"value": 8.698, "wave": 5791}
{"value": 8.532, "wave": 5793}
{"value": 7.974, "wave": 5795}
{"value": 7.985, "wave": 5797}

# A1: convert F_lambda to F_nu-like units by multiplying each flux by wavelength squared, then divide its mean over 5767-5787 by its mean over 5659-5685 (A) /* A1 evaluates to 1.07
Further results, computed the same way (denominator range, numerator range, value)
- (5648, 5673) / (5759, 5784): 1.10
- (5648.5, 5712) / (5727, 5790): 1.07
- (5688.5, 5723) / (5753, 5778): 1.07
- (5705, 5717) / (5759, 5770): 1.11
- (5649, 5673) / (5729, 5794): 1.09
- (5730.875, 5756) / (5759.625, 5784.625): 1.02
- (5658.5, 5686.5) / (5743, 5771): 1.07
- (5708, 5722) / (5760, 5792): 1.08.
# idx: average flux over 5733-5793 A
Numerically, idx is 8.25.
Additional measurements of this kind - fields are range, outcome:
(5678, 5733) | 8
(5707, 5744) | 8.12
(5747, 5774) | 8.2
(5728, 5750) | 8.27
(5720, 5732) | 8.4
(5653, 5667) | 7.79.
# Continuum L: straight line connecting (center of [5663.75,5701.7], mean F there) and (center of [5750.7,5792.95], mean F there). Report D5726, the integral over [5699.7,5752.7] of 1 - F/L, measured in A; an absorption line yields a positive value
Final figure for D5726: 0.17 A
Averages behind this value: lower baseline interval 7.96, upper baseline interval 8.25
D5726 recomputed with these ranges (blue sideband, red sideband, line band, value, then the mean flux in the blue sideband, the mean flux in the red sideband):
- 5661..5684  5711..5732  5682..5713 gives 0.4 A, 7.91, 8.08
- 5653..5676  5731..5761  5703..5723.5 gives 0.6 A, 7.88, 8.25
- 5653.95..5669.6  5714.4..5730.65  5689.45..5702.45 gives 0.0 A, 7.83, 8.17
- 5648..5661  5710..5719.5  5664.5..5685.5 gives -0.5 A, 7.86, 7.64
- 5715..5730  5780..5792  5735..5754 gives 0.3 A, 8.19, 8.28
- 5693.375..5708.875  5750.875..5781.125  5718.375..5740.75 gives -1.2 A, 7.87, 8.24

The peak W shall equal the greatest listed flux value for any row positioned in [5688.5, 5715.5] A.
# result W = 8.482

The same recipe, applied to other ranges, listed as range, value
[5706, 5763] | 9.027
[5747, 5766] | 9.024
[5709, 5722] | 8.904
